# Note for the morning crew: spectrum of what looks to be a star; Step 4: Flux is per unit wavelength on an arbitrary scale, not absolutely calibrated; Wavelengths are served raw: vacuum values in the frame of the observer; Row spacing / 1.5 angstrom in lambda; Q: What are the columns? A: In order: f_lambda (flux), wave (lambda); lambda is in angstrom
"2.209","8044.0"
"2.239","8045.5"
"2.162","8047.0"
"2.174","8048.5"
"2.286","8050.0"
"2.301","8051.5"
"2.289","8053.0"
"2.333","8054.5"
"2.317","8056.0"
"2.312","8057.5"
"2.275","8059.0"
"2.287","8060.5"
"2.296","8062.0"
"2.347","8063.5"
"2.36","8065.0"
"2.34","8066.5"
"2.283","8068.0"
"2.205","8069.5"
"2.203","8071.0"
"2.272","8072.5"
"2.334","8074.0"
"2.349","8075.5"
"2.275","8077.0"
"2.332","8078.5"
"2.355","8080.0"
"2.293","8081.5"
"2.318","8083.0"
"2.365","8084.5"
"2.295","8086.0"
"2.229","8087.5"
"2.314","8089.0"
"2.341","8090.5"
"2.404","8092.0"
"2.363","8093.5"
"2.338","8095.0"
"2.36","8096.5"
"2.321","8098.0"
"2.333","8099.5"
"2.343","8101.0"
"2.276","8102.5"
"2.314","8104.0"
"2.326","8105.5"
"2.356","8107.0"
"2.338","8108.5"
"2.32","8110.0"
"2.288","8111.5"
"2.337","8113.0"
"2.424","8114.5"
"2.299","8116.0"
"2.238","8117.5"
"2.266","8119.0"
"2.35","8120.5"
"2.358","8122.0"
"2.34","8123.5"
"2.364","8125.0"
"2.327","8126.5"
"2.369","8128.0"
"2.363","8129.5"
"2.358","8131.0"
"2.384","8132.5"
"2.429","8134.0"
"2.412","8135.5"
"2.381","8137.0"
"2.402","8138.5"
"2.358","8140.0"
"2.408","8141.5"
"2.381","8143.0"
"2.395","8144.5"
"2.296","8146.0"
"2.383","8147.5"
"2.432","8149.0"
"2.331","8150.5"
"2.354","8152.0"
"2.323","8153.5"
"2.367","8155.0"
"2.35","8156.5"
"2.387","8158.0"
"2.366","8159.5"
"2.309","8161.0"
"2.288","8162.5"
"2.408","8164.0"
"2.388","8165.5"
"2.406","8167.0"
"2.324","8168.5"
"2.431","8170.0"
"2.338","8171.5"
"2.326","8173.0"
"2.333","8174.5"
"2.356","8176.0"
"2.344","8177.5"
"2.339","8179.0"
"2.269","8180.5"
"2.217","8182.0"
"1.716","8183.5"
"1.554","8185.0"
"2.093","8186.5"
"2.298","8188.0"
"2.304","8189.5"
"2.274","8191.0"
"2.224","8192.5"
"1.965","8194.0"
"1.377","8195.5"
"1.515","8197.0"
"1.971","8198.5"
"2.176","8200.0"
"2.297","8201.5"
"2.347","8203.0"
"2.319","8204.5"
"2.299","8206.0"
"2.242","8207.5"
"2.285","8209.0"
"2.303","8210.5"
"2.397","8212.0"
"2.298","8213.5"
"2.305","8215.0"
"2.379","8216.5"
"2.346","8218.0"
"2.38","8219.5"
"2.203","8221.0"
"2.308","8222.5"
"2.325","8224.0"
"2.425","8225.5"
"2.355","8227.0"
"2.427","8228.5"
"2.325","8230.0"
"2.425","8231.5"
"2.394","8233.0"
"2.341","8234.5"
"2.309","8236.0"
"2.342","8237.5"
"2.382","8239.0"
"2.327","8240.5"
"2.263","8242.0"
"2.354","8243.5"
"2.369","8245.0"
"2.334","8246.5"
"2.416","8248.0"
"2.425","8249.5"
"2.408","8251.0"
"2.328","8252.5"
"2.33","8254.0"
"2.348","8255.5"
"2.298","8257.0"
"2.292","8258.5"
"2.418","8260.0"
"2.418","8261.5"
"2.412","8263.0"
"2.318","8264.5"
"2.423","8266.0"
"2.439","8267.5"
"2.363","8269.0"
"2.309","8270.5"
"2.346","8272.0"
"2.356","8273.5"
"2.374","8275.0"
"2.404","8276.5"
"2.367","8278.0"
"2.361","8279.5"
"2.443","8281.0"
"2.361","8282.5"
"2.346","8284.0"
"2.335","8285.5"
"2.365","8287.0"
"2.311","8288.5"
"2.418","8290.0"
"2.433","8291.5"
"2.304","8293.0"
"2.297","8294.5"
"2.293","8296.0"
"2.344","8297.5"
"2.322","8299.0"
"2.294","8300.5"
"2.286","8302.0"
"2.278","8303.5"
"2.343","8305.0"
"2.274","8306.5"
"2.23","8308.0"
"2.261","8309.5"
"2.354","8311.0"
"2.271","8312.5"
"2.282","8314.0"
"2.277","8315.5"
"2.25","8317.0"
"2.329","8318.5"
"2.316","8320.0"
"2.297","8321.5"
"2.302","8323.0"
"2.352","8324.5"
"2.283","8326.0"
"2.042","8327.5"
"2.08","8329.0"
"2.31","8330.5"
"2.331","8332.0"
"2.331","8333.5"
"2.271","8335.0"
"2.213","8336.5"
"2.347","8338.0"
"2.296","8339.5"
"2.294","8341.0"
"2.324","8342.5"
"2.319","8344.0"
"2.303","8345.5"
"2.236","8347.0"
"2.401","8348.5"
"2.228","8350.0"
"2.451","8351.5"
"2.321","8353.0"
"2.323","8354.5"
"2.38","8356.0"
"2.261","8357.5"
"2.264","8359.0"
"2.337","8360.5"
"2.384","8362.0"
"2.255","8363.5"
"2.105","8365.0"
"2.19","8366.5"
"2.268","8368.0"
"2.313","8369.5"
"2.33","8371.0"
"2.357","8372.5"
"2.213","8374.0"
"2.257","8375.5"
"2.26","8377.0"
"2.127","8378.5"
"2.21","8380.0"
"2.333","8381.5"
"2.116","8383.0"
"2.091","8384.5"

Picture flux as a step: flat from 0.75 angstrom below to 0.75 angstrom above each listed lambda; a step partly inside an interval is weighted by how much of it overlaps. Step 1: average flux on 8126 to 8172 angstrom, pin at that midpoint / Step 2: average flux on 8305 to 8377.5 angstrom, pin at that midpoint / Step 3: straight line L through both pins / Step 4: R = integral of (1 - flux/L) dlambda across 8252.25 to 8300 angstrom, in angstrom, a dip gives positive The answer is -0.9 angstrom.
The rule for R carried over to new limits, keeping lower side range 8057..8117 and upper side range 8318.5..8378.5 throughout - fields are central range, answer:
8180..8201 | 2.8 angstrom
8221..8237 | -0.4 angstrom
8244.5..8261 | -0.5 angstrom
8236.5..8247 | -0.2 angstrom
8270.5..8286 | -0.5 angstrom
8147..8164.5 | -0.4 angstrom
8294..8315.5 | 0.0 angstrom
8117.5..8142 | -0.5 angstrom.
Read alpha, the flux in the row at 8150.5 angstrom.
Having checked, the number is 2.331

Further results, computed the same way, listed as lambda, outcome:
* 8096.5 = 2.36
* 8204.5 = 2.319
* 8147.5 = 2.383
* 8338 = 2.347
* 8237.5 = 2.342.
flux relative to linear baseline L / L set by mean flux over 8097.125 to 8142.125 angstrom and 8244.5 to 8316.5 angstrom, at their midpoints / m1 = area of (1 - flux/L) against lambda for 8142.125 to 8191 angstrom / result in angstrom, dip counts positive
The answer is 1.1 angstrom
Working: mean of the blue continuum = 2.35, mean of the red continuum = 2.34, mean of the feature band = 2.29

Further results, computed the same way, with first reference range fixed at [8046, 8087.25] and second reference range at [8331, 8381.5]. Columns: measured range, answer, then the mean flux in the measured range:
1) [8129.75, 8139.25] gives -0.4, 2.39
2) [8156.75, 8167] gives -0.3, 2.36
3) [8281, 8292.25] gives -0.4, 2.37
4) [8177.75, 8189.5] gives 1.0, 2.1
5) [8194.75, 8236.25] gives 0.7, 2.25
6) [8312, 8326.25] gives 0.0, 2.3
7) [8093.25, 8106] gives -0.2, 2.33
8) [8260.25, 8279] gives -0.7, 2.38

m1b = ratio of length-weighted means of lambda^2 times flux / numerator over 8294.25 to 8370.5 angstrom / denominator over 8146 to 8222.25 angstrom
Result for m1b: 1.1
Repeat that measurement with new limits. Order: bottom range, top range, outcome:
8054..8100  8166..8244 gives 1.00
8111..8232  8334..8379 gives 1.05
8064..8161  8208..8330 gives 1.04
